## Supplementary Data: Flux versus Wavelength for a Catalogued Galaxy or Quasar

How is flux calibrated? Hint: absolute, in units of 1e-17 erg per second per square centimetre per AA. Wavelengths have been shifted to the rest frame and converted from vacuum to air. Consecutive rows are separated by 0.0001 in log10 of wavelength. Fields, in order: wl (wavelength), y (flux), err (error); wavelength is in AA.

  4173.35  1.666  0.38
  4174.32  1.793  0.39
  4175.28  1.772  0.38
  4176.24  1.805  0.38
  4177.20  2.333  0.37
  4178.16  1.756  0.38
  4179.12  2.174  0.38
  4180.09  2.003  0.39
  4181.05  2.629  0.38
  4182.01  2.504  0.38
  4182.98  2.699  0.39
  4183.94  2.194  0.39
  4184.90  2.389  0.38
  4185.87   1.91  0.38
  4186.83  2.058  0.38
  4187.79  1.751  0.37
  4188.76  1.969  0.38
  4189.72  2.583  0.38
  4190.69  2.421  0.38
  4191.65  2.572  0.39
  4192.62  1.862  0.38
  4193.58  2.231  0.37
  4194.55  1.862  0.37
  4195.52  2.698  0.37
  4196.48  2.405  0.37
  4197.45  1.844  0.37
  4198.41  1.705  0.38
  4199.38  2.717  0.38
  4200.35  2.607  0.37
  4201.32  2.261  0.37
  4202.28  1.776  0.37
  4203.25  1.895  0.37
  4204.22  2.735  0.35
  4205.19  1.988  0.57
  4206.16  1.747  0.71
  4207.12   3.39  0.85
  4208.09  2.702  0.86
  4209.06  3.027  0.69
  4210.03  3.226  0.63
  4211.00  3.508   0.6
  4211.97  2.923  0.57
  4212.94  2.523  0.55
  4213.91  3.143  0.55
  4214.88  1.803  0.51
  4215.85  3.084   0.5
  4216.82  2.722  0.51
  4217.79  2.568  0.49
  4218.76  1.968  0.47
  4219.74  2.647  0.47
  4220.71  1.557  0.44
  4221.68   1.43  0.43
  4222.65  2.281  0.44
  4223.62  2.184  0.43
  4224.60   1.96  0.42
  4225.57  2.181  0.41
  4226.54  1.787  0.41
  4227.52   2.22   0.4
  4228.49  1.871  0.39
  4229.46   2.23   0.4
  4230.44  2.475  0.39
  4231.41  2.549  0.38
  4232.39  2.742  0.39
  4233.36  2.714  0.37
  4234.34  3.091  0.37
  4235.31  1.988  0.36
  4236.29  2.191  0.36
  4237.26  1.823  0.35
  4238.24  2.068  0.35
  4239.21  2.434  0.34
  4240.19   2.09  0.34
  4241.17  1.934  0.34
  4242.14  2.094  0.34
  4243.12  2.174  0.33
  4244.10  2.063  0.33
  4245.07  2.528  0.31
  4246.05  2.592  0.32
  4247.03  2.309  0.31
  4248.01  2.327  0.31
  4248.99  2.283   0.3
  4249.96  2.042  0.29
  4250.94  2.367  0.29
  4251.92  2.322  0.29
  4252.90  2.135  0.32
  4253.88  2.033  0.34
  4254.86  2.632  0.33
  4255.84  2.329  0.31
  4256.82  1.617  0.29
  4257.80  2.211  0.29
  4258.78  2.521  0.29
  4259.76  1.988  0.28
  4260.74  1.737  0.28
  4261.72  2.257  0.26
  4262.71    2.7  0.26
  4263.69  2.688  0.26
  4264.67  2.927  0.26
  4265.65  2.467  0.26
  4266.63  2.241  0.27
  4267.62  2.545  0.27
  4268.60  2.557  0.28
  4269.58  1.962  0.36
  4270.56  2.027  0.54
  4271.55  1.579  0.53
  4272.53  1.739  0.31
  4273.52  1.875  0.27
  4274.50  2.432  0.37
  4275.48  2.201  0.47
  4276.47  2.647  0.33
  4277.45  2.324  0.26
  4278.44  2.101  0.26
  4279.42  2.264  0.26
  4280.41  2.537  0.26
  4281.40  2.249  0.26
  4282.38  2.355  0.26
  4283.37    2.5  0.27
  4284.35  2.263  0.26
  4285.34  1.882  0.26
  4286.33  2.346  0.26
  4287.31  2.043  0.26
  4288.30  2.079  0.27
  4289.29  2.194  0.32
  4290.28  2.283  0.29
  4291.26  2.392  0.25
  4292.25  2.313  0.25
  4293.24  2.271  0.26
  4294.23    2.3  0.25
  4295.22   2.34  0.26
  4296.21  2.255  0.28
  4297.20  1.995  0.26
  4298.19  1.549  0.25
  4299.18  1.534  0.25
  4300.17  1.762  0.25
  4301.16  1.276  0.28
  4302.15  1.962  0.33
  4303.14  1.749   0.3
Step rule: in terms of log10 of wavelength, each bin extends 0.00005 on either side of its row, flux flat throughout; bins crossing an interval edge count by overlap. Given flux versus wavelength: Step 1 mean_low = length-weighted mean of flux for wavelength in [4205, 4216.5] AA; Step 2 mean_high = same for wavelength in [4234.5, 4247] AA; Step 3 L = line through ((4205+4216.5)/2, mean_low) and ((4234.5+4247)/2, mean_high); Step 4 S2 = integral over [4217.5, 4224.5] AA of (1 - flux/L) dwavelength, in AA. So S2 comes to 1.4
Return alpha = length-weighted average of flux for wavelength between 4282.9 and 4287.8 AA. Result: 2.21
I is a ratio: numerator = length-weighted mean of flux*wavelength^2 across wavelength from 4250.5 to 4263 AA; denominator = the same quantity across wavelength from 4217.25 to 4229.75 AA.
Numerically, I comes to 1.09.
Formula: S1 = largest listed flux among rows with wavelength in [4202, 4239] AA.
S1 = 3.508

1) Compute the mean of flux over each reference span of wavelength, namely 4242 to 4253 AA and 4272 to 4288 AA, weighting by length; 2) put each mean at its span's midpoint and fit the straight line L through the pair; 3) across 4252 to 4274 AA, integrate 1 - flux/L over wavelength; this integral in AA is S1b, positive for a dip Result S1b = 0.4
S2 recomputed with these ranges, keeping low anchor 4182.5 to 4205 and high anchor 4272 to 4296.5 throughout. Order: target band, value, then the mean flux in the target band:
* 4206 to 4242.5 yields -2.8 AA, 2.4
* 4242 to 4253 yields -0.2 AA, 2.28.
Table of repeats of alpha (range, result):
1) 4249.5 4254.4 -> 2.18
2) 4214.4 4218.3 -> 2.54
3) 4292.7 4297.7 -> 2.23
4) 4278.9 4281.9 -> 2.35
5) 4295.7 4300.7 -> 1.82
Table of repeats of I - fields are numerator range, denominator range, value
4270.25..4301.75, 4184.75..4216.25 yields 0.92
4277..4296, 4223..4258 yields 1.03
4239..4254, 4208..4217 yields 0.79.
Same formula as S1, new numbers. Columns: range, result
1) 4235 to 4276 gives 2.927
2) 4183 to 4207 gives 2.735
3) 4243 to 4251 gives 2.592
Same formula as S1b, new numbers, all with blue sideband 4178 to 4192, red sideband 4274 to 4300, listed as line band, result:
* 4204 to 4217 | -3.0 AA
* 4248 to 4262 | 0.3 AA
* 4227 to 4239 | -0.5 AA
